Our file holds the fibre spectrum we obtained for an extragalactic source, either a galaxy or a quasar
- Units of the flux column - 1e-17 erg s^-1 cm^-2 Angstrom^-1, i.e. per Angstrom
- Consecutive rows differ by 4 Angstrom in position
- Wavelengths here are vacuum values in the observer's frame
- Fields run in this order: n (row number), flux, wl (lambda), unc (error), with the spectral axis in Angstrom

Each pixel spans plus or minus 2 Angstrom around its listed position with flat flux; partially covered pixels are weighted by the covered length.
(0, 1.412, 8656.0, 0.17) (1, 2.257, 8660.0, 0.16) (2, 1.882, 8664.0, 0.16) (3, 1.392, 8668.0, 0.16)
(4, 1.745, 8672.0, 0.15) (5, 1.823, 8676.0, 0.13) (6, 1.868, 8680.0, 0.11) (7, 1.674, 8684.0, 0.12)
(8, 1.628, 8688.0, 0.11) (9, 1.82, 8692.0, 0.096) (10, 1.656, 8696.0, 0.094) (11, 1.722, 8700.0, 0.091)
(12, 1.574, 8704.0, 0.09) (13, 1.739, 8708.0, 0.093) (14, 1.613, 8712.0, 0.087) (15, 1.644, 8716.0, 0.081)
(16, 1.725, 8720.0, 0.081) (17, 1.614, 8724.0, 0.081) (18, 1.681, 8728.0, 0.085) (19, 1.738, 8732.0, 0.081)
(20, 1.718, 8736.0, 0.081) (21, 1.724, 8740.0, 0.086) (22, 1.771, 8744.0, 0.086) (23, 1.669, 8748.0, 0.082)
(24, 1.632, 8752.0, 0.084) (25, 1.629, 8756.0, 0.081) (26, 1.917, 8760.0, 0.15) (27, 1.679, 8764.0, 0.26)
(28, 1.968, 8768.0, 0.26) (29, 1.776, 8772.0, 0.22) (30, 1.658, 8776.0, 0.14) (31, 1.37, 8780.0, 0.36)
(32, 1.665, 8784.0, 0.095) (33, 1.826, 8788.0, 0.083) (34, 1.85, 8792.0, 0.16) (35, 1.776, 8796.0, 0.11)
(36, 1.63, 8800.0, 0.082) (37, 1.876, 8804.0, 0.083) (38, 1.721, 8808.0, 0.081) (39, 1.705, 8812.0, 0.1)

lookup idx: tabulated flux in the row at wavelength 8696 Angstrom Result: 1.656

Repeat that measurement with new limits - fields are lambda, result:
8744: 1.771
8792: 1.85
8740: 1.724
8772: 1.776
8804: 1.876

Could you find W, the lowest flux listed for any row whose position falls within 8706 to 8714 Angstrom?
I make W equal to 1.613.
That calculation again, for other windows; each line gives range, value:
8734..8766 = 1.629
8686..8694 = 1.628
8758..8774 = 1.679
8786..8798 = 1.776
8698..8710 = 1.574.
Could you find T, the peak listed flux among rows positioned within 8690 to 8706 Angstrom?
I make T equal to 1.82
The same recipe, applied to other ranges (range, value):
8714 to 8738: 1.738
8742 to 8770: 1.968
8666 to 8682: 1.868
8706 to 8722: 1.739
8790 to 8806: 1.876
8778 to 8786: 1.665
